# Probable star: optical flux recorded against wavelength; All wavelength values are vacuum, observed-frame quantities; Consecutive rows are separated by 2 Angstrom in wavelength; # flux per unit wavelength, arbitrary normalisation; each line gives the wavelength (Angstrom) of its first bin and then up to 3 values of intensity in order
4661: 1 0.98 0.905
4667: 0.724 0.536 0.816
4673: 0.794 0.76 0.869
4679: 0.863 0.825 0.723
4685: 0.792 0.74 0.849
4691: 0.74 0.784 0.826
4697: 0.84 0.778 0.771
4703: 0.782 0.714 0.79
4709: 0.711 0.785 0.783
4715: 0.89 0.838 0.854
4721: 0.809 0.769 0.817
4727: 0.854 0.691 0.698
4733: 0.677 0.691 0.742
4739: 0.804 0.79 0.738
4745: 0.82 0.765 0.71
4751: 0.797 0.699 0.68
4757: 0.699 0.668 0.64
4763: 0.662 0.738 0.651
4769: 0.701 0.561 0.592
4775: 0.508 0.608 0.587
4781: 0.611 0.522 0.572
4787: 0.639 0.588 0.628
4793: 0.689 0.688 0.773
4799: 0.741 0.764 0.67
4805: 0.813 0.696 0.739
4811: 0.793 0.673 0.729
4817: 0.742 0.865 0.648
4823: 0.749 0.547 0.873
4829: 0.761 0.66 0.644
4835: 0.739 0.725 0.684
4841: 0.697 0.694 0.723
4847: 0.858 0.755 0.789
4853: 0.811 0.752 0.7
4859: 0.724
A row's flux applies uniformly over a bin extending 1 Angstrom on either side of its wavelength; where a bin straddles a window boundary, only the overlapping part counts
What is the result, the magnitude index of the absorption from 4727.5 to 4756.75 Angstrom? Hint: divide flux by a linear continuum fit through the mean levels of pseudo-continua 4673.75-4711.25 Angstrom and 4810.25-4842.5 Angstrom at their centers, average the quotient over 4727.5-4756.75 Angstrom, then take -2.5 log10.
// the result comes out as 0.04 mag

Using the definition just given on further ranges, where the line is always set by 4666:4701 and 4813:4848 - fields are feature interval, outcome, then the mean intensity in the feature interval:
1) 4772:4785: 0.29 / 0.571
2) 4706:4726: -0.05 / 0.805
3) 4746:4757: 0.04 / 0.727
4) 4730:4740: 0.06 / 0.722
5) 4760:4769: 0.11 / 0.676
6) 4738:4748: -0.04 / 0.783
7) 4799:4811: -0.01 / 0.741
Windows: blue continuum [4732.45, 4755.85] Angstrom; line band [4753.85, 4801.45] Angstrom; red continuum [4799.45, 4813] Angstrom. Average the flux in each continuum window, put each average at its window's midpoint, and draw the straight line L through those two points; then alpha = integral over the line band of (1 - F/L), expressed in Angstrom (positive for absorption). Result 6.2 Angstrom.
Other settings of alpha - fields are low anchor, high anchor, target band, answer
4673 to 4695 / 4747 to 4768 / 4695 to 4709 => -0.1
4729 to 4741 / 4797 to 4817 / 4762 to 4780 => 2.7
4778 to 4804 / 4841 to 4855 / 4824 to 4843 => 0.9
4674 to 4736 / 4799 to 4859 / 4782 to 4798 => 2.4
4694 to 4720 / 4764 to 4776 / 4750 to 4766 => -1.0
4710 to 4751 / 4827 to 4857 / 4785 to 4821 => 1.8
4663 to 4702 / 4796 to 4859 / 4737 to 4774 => 2.7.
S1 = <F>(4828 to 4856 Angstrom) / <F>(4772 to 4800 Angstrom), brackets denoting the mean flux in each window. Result 1.18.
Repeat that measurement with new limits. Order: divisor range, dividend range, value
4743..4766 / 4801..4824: 1.03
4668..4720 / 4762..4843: 0.87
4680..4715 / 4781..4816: 0.88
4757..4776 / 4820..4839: 1.10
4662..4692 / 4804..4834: 0.92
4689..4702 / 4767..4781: 0.75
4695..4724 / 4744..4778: 0.85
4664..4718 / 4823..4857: 0.93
